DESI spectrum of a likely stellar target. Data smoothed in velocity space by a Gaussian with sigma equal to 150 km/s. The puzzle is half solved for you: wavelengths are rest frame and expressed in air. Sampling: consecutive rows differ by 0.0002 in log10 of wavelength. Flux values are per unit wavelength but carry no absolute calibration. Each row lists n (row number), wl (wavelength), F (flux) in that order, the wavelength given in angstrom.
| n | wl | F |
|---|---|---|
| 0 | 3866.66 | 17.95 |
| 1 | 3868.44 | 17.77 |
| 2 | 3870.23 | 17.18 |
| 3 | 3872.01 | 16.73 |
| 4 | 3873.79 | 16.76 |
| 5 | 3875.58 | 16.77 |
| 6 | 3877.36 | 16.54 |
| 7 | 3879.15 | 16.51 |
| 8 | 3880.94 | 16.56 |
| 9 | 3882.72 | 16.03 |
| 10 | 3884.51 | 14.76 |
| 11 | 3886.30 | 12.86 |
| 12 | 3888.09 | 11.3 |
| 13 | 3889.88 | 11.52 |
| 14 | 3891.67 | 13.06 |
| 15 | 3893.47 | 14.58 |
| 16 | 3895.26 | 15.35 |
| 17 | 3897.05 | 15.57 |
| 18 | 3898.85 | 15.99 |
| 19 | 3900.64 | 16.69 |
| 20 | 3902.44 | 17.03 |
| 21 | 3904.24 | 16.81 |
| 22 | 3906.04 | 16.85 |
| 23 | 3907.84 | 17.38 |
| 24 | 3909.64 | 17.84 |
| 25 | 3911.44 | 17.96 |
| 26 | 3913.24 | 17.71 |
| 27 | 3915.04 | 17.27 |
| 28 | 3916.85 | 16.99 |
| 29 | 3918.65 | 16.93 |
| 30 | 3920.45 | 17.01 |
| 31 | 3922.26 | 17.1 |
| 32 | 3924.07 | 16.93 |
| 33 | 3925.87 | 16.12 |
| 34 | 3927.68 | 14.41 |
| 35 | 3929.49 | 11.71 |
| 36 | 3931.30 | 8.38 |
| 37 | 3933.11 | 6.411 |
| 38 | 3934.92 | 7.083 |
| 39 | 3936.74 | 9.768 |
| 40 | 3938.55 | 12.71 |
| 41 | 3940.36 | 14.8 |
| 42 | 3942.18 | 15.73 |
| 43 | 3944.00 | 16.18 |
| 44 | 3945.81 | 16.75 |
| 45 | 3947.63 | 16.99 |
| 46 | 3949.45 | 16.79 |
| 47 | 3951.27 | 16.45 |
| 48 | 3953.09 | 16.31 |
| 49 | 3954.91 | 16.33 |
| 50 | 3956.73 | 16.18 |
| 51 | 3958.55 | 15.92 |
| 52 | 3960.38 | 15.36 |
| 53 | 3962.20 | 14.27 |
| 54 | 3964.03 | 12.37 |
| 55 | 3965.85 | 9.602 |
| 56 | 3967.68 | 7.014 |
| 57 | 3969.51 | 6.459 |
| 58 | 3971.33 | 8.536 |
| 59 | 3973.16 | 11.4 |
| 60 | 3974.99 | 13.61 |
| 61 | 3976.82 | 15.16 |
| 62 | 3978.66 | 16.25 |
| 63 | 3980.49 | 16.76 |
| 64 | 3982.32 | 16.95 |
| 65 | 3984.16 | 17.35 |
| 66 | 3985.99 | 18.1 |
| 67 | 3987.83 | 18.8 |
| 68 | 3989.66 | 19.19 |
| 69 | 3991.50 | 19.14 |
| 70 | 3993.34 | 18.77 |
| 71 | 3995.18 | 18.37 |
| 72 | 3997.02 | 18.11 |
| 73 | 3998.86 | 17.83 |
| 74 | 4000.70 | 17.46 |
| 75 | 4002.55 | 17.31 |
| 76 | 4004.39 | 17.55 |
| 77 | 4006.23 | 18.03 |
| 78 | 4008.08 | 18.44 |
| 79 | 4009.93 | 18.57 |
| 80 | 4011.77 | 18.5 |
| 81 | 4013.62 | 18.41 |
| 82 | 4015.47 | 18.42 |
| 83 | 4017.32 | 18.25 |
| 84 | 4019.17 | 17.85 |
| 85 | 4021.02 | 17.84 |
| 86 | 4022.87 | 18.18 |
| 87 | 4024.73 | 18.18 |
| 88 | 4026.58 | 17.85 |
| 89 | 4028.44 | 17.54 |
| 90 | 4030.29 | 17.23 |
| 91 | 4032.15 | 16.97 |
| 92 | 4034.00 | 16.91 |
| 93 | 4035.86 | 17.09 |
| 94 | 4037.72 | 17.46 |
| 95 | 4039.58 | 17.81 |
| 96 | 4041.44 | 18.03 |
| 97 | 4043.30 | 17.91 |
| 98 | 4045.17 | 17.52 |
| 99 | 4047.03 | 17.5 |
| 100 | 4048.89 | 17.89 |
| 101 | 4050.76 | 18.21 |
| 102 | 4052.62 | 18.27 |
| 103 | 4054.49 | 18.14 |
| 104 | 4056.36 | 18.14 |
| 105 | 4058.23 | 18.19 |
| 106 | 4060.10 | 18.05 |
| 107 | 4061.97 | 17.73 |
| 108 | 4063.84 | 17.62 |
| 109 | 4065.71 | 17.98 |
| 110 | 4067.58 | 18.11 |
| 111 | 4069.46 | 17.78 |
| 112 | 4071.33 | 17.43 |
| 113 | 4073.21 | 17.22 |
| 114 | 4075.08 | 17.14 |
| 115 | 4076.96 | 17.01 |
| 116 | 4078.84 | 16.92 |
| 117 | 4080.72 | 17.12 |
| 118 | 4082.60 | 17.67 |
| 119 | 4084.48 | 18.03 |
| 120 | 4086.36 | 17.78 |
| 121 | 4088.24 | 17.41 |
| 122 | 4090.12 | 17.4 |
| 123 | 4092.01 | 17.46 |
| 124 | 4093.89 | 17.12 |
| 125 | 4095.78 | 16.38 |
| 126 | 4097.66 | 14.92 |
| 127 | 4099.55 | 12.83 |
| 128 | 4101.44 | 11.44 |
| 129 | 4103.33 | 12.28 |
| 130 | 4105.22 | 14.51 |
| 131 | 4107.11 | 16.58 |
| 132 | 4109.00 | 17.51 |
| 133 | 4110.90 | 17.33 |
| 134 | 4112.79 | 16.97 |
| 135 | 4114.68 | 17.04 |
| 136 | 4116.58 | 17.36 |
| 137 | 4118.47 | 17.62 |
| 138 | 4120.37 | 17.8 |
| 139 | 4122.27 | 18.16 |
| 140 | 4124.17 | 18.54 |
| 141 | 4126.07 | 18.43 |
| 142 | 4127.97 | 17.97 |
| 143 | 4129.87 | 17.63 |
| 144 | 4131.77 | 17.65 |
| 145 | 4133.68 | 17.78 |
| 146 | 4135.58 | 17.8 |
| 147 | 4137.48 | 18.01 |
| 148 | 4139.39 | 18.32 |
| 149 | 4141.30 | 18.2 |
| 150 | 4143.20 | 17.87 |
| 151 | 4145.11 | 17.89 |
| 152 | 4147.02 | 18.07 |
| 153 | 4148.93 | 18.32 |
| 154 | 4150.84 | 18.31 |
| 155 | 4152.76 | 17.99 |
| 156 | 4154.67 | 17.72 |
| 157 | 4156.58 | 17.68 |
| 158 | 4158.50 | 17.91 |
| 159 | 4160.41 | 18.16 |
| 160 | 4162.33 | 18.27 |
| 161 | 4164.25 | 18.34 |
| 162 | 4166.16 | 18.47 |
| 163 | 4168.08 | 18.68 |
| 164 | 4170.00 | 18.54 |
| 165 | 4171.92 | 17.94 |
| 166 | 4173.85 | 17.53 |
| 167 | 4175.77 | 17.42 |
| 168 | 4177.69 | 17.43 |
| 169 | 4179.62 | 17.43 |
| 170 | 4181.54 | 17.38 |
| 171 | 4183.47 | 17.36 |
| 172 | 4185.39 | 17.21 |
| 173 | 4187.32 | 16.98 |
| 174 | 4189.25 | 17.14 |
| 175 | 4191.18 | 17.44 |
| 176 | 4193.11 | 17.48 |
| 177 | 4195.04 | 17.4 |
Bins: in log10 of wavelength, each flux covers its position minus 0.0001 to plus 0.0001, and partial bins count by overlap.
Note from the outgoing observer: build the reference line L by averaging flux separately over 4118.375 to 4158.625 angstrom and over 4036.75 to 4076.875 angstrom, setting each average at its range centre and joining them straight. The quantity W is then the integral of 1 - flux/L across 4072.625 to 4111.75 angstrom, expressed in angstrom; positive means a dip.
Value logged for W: 3.5 angstrom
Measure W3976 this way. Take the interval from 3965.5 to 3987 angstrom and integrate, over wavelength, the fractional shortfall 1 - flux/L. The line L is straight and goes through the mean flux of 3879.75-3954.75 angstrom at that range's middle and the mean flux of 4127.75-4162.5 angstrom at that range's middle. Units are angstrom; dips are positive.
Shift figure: 3.5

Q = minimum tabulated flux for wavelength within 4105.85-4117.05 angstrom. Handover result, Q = 16.58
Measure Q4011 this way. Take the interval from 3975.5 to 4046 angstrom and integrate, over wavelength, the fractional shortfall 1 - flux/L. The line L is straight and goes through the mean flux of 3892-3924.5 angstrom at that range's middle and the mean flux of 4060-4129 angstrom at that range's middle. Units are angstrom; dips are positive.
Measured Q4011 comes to -3.9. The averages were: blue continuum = 16.7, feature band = 17.8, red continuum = 16.9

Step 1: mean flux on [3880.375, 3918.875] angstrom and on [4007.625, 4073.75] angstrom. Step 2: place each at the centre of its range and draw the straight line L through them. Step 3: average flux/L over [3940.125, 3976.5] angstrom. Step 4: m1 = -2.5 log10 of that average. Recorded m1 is 0.197 mag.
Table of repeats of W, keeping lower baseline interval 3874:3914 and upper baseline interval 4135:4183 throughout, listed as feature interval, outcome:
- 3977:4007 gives -2.3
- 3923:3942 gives 4.8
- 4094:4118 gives 2.7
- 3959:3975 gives 5.3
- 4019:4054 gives -1.6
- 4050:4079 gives -1.0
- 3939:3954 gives 0.0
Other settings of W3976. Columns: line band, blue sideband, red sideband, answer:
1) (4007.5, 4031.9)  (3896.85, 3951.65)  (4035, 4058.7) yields -1.1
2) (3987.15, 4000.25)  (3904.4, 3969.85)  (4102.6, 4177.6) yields -2.7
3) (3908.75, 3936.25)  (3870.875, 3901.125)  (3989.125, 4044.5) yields 2.3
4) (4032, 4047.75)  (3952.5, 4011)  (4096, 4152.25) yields -1.2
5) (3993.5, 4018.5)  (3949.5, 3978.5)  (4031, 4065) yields -4.3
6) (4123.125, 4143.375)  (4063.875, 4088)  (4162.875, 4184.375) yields -0.3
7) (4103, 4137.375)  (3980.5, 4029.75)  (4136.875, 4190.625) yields 1.3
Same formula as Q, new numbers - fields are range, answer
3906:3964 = 6.411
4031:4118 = 11.44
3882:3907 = 11.3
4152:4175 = 17.53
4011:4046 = 16.91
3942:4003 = 6.459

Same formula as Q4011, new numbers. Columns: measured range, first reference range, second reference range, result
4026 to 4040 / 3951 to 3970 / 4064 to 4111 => -2.00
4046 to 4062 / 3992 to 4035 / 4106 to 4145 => -0.14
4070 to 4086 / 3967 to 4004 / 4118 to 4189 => -0.40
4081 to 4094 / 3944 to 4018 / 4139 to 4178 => -0.23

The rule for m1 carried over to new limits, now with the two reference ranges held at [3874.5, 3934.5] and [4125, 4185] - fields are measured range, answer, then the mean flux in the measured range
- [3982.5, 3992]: -0.14 mag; 18.4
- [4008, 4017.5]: -0.13 mag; 18.4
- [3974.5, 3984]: 0.01 mag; 16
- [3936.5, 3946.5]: 0.08 mag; 14.6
